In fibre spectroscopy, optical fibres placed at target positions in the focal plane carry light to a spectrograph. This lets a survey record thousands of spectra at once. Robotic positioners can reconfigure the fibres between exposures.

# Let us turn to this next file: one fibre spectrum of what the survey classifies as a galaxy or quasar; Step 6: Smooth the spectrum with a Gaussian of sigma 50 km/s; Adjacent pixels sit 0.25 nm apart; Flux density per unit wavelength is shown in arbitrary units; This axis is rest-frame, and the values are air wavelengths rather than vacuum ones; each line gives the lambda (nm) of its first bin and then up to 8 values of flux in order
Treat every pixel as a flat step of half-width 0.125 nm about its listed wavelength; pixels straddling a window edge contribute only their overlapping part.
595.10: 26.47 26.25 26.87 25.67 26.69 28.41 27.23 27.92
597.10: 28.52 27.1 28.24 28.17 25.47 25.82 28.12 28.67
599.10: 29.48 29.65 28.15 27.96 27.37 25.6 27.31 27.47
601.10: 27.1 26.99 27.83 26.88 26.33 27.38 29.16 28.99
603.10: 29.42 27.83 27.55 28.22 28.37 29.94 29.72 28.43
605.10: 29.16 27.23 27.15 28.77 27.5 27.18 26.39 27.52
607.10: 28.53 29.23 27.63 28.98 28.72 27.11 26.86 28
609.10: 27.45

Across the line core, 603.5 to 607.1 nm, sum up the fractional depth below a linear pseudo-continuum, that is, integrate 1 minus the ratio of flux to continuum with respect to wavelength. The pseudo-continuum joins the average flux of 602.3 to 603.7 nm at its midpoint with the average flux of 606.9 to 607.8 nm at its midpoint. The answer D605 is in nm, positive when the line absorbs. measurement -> 0.04 nm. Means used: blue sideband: 28.5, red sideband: 28.4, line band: 28.1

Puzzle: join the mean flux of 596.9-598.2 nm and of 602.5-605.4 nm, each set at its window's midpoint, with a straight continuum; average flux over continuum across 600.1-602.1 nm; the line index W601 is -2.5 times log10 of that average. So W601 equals 0.05 mag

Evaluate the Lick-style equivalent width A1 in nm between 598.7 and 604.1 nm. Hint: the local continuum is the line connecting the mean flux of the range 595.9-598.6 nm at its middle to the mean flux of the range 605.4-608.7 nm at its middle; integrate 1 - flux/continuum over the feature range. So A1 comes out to -0.07 nm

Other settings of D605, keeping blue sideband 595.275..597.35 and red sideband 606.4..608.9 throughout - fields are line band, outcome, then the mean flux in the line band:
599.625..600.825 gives 0.01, 27.2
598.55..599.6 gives -0.06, 28.9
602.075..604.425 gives -0.06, 28.4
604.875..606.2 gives -0.01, 28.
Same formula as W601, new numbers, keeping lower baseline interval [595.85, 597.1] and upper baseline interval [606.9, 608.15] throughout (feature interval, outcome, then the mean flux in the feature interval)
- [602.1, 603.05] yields -0.009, 28.3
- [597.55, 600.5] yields 0.000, 27.7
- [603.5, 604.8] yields -0.021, 28.8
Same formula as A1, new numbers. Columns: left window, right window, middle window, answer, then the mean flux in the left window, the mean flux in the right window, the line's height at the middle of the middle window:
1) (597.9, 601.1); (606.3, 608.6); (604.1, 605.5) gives -0.05 nm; 27.6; 27.9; 27.8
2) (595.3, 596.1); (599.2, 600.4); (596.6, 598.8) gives -0.03 nm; 26.3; 27.9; 27.1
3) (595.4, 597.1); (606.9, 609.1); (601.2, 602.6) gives 0.02 nm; 27.2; 28.1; 27.6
